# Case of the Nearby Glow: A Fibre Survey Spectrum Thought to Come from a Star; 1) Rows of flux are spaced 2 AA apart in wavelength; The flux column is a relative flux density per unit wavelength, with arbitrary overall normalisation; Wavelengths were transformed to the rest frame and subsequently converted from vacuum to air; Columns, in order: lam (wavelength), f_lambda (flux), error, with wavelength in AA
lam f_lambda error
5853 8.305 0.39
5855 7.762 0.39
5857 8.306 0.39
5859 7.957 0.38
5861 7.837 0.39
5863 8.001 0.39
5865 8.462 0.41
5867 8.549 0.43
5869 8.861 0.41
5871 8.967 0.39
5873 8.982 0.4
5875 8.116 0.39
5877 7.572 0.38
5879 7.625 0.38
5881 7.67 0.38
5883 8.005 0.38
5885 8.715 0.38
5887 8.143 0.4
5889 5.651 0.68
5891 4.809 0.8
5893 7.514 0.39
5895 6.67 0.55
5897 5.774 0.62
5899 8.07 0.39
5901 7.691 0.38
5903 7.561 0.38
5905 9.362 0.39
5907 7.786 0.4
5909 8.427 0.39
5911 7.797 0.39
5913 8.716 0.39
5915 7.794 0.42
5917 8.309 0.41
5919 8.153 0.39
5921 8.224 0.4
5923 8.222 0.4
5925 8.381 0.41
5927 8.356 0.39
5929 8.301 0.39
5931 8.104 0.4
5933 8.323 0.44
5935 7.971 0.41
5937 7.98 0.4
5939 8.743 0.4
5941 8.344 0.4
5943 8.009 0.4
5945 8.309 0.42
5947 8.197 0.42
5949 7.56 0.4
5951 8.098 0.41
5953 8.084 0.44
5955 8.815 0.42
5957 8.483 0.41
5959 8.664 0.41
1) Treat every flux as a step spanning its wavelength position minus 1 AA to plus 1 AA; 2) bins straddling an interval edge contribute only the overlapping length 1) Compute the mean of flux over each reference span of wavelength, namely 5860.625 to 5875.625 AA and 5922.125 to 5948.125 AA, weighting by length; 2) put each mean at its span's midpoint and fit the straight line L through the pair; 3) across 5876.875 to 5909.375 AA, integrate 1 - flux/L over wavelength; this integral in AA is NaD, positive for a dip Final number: 3.7 AA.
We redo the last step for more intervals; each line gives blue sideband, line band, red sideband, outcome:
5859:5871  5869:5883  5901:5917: 0.21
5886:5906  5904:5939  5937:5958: -2.68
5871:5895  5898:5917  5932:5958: -0.79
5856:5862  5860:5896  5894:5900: -1.63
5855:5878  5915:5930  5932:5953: -0.10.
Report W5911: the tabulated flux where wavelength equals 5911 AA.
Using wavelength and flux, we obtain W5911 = 7.797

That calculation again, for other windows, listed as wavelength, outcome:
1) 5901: 7.691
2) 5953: 8.084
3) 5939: 8.743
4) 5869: 8.861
